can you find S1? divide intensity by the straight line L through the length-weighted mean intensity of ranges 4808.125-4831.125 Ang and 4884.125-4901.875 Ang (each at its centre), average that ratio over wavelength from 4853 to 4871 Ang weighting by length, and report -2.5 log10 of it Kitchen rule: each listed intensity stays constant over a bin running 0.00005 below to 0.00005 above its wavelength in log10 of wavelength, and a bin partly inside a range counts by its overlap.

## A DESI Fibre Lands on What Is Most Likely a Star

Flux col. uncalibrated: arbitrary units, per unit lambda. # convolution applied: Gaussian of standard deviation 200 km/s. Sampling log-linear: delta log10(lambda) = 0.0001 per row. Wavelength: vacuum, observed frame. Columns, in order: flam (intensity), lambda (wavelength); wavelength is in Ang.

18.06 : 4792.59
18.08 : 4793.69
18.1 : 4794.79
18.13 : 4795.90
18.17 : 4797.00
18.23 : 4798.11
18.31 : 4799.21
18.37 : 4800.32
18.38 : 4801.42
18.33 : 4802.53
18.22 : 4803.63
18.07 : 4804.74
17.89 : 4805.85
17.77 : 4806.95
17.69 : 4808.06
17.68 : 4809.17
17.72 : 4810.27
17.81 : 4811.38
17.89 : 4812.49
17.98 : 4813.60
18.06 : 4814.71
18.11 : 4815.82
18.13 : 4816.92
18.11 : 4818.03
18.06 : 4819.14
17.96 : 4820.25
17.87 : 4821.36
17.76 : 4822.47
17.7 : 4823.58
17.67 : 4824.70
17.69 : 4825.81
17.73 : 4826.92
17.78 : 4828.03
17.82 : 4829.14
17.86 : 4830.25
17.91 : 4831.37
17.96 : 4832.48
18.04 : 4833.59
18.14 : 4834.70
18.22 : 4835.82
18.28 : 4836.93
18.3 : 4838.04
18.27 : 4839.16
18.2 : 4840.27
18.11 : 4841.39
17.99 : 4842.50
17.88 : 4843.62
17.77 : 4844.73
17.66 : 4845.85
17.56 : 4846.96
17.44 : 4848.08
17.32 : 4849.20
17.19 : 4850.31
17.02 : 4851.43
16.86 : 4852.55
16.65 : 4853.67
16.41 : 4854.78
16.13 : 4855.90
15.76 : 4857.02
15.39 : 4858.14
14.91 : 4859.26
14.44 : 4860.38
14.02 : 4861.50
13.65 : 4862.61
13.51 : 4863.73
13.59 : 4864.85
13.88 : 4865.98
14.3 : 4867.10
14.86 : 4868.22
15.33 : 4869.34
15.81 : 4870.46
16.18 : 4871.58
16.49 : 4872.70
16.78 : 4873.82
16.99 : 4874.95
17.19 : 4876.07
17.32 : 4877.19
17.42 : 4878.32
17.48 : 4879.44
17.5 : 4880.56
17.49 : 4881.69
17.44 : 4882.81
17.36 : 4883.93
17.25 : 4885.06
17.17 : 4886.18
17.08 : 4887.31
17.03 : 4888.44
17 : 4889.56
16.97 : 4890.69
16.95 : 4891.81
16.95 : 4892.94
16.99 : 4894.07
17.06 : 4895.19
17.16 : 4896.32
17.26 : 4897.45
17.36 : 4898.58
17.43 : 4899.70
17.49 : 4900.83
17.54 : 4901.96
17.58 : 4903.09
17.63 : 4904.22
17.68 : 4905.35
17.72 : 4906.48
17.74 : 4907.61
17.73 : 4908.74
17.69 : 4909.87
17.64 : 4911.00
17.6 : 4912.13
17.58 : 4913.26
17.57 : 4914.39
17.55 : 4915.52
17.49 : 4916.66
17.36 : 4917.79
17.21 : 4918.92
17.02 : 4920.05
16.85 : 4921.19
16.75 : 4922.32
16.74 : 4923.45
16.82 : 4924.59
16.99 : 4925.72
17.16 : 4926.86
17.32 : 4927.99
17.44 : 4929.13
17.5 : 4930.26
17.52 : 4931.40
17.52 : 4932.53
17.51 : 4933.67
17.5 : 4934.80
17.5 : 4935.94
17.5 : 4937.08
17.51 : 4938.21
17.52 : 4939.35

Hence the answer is 0.17 mag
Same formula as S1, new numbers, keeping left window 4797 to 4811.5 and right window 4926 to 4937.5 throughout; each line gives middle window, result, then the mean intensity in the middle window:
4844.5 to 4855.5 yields 0.04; 17.2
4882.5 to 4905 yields 0.02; 17.2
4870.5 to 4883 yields 0.04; 17.1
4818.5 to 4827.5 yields 0.01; 17.8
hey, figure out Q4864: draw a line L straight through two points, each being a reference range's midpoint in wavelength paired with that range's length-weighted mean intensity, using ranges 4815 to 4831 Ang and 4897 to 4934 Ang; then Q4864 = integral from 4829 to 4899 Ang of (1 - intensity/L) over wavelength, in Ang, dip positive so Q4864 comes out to 3.46 Ang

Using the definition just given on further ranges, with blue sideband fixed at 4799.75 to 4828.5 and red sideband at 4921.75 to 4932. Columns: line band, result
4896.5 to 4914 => -0.3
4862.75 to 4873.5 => 1.6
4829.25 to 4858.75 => 0.4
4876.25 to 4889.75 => 0.1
